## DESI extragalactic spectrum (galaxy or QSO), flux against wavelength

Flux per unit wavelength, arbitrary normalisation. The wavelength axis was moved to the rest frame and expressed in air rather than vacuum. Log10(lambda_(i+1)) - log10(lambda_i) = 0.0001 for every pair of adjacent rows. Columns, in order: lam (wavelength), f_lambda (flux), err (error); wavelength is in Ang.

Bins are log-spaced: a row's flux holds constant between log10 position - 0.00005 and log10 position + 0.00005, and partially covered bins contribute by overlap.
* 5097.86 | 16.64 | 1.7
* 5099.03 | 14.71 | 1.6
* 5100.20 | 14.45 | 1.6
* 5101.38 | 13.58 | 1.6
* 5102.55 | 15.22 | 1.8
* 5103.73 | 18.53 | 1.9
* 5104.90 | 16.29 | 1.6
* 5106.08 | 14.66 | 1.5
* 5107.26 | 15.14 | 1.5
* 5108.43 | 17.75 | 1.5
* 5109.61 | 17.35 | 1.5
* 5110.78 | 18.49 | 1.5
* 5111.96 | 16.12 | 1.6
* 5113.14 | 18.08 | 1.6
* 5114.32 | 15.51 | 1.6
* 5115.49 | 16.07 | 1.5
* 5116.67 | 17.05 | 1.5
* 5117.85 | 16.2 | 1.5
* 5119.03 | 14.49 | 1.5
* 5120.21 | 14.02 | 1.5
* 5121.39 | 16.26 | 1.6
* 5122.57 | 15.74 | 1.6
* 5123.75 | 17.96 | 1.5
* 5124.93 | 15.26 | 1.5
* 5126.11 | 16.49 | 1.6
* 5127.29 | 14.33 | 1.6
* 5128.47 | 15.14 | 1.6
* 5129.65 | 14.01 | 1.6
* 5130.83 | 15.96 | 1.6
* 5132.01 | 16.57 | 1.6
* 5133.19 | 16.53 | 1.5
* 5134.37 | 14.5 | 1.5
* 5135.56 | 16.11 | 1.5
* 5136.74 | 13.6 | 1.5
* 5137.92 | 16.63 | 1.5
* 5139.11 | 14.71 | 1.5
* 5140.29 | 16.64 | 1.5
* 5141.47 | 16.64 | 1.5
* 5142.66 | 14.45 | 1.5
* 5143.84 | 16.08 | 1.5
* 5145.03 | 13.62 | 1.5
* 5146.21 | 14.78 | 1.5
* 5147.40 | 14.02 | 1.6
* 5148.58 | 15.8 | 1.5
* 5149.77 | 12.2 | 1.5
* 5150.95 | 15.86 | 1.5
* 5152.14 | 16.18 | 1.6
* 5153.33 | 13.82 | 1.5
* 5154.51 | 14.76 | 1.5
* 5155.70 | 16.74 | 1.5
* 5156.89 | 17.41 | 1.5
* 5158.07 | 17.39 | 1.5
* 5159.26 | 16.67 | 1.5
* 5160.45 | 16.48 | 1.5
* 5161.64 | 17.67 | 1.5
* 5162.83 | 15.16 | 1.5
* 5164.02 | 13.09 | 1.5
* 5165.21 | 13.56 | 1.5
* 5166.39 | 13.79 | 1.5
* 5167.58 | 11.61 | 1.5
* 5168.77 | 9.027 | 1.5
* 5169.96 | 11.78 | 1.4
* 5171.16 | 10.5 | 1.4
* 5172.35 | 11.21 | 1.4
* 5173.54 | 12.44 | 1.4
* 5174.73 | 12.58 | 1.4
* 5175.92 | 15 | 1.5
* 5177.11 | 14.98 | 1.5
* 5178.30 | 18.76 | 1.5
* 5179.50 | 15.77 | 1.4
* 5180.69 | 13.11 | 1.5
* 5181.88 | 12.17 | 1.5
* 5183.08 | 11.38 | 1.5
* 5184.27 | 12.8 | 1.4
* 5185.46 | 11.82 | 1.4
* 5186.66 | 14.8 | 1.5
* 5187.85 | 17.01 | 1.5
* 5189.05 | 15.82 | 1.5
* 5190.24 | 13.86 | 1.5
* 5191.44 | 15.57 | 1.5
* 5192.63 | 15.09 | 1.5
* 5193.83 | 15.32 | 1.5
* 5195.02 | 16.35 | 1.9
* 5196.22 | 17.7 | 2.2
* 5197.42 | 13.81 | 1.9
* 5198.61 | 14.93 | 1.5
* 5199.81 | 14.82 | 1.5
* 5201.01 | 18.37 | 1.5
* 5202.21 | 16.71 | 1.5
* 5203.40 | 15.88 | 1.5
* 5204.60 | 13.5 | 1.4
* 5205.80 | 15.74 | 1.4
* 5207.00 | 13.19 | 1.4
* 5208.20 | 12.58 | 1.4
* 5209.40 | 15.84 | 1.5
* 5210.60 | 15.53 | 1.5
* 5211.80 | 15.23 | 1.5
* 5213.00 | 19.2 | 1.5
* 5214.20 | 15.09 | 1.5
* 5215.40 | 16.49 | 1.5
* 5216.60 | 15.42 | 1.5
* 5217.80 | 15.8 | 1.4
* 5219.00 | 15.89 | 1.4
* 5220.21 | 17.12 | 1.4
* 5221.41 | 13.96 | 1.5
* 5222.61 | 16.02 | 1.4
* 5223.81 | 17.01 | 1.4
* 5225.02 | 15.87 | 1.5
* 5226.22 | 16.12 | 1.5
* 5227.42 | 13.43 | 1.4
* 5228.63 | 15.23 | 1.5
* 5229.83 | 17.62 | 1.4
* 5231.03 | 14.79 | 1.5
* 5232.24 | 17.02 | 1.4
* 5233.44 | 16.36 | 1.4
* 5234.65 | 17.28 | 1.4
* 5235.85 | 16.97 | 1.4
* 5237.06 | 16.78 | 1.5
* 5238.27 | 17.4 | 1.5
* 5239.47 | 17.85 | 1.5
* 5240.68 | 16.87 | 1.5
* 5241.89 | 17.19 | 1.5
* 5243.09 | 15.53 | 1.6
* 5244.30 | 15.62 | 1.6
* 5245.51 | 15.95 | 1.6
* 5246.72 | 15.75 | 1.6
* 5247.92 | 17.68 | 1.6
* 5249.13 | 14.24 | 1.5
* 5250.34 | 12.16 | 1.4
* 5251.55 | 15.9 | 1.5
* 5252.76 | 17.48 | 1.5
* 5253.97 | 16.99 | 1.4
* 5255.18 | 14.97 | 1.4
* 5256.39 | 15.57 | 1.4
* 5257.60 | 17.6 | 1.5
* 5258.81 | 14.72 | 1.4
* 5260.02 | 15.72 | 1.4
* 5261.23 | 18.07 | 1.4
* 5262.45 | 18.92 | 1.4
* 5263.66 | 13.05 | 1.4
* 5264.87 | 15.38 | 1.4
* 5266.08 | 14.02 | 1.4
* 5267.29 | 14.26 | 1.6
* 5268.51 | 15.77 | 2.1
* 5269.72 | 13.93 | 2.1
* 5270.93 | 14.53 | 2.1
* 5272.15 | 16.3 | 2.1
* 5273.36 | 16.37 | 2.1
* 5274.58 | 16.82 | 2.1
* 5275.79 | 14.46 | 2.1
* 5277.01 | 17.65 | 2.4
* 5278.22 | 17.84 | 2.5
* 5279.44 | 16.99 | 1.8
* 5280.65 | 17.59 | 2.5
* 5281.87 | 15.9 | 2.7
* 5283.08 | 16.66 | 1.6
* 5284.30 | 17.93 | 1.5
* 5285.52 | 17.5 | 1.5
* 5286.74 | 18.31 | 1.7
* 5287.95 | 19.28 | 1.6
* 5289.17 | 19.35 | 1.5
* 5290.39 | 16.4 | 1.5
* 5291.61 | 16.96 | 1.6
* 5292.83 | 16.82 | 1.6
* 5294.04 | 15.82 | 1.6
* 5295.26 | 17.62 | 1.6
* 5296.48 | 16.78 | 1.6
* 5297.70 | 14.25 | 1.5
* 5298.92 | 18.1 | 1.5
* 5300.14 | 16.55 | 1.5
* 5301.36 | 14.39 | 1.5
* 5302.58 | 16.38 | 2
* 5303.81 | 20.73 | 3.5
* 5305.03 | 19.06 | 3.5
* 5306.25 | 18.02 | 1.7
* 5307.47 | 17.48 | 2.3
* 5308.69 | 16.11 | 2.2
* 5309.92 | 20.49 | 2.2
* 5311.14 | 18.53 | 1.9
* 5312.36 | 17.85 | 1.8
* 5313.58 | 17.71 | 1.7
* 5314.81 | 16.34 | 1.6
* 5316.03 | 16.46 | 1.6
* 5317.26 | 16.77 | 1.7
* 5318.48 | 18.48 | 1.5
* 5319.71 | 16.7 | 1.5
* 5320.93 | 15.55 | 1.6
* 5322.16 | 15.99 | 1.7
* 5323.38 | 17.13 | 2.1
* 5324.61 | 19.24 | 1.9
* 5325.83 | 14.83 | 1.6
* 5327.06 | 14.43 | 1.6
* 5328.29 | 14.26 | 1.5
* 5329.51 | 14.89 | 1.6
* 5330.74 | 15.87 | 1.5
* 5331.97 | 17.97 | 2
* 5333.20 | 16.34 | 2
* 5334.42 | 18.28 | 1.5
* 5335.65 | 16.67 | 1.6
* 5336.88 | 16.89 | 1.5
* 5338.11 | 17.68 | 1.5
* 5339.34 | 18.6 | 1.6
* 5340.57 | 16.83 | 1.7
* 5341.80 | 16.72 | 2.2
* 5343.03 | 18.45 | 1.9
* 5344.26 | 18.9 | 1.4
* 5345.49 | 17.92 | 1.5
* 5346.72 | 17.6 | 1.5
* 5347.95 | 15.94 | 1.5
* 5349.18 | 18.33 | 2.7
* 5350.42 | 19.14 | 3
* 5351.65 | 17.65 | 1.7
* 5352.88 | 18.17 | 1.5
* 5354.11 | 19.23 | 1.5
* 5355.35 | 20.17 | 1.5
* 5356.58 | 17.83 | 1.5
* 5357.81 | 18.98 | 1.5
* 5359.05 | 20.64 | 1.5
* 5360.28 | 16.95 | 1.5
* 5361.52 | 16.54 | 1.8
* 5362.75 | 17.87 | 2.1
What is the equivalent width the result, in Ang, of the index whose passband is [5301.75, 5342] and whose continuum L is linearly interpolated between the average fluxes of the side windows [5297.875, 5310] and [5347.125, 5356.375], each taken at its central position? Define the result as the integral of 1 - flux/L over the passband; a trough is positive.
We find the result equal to 1.5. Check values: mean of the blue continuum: 17.5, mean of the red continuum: 18.3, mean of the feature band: 17.1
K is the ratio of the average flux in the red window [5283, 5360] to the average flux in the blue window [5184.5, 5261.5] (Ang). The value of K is 1.1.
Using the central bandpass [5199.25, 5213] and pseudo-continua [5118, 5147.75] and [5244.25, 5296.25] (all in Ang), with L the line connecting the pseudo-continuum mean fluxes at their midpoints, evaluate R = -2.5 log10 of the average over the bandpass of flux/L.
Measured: 0.03 mag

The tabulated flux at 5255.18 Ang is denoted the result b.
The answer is 14.97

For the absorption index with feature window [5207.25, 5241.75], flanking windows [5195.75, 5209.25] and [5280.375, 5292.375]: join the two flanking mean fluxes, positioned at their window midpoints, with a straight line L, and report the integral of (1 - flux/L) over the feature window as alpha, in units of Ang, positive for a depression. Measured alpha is -0.6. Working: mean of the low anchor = 15.2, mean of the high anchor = 17.6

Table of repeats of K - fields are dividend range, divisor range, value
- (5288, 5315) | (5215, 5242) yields 1.07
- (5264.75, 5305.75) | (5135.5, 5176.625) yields 1.15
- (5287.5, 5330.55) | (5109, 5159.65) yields 1.08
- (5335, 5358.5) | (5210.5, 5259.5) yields 1.12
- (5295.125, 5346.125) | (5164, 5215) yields 1.19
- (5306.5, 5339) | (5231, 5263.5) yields 1.04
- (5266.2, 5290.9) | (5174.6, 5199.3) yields 1.13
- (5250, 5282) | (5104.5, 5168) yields 1.02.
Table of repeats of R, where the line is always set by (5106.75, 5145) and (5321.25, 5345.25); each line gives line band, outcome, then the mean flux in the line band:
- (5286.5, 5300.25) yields -0.03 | 17.2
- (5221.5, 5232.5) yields 0.04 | 15.8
